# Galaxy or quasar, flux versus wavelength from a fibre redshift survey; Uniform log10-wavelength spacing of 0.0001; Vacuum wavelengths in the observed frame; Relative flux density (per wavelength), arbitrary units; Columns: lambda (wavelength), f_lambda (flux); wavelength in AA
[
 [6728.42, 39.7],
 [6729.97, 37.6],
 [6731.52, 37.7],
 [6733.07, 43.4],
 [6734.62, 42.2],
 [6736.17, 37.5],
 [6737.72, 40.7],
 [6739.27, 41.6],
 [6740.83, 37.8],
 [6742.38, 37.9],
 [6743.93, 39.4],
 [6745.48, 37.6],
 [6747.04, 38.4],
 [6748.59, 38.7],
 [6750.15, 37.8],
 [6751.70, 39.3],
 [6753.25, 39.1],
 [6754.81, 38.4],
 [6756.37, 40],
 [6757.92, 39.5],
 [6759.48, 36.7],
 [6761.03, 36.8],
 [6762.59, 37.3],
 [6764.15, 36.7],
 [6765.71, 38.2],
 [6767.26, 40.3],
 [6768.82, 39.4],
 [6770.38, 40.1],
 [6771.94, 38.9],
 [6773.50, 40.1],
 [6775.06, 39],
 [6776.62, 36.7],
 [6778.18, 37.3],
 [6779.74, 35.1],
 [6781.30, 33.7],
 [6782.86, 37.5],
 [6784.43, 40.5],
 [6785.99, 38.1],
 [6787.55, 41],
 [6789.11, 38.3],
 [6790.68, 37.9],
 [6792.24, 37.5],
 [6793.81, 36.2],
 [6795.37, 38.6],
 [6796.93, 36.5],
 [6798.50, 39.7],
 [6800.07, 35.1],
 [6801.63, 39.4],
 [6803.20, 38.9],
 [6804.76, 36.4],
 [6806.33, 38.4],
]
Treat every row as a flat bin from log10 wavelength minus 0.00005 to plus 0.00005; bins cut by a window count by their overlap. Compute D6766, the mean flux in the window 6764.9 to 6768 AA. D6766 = 39.3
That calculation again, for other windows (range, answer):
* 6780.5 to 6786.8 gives 37.5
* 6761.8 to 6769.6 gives 38.4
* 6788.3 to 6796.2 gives 37.7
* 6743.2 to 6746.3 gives 38.4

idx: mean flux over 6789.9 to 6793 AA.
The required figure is 37.7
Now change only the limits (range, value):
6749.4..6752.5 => 38.7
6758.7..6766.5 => 37.2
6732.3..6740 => 41.1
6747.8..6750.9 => 38.2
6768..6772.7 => 39.4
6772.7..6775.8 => 39.5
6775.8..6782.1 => 35.8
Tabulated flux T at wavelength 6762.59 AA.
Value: 37.3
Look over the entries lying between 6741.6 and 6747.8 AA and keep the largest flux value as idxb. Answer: 39.4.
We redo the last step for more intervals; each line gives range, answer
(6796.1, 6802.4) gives 39.7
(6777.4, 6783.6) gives 37.5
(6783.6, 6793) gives 41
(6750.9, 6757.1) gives 40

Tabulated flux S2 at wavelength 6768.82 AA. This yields 39.4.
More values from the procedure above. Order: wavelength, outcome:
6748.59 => 38.7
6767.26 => 40.3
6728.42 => 39.7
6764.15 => 36.7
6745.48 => 37.6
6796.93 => 36.5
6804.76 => 36.4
